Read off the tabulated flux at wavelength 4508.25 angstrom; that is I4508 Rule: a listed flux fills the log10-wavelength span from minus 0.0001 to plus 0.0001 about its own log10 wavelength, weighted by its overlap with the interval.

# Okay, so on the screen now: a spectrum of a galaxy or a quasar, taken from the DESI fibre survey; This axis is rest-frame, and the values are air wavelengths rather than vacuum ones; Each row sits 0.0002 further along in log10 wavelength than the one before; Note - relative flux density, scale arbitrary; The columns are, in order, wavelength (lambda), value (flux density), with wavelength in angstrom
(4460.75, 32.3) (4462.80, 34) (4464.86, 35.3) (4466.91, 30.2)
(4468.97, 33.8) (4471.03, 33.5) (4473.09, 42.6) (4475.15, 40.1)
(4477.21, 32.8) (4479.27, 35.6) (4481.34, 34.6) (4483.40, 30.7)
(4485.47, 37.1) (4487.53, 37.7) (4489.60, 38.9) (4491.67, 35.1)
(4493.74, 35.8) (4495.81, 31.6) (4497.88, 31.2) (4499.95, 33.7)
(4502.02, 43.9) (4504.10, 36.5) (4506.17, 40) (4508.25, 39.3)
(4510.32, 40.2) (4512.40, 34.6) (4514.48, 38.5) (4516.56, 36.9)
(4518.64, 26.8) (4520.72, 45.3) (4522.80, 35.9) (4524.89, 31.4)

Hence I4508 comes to 39.3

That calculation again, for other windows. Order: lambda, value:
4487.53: 37.7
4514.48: 38.5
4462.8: 34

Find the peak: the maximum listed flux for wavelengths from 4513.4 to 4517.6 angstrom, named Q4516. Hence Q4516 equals 38.5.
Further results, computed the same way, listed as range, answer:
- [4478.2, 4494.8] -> 38.9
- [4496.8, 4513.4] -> 43.9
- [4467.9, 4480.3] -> 42.6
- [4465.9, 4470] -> 33.8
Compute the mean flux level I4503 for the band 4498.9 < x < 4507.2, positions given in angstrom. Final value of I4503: 38.5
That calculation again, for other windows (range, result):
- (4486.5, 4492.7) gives 37.2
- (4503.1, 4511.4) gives 39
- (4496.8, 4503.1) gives 36.2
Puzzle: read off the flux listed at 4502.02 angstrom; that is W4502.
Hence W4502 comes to 43.9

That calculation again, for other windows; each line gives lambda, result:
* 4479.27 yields 35.6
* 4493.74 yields 35.8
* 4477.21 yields 32.8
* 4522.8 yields 35.9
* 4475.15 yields 40.1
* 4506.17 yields 40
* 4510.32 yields 40.2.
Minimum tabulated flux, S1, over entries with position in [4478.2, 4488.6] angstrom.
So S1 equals 30.7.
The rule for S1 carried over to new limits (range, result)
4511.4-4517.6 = 34.6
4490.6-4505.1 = 31.2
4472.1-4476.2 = 40.1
